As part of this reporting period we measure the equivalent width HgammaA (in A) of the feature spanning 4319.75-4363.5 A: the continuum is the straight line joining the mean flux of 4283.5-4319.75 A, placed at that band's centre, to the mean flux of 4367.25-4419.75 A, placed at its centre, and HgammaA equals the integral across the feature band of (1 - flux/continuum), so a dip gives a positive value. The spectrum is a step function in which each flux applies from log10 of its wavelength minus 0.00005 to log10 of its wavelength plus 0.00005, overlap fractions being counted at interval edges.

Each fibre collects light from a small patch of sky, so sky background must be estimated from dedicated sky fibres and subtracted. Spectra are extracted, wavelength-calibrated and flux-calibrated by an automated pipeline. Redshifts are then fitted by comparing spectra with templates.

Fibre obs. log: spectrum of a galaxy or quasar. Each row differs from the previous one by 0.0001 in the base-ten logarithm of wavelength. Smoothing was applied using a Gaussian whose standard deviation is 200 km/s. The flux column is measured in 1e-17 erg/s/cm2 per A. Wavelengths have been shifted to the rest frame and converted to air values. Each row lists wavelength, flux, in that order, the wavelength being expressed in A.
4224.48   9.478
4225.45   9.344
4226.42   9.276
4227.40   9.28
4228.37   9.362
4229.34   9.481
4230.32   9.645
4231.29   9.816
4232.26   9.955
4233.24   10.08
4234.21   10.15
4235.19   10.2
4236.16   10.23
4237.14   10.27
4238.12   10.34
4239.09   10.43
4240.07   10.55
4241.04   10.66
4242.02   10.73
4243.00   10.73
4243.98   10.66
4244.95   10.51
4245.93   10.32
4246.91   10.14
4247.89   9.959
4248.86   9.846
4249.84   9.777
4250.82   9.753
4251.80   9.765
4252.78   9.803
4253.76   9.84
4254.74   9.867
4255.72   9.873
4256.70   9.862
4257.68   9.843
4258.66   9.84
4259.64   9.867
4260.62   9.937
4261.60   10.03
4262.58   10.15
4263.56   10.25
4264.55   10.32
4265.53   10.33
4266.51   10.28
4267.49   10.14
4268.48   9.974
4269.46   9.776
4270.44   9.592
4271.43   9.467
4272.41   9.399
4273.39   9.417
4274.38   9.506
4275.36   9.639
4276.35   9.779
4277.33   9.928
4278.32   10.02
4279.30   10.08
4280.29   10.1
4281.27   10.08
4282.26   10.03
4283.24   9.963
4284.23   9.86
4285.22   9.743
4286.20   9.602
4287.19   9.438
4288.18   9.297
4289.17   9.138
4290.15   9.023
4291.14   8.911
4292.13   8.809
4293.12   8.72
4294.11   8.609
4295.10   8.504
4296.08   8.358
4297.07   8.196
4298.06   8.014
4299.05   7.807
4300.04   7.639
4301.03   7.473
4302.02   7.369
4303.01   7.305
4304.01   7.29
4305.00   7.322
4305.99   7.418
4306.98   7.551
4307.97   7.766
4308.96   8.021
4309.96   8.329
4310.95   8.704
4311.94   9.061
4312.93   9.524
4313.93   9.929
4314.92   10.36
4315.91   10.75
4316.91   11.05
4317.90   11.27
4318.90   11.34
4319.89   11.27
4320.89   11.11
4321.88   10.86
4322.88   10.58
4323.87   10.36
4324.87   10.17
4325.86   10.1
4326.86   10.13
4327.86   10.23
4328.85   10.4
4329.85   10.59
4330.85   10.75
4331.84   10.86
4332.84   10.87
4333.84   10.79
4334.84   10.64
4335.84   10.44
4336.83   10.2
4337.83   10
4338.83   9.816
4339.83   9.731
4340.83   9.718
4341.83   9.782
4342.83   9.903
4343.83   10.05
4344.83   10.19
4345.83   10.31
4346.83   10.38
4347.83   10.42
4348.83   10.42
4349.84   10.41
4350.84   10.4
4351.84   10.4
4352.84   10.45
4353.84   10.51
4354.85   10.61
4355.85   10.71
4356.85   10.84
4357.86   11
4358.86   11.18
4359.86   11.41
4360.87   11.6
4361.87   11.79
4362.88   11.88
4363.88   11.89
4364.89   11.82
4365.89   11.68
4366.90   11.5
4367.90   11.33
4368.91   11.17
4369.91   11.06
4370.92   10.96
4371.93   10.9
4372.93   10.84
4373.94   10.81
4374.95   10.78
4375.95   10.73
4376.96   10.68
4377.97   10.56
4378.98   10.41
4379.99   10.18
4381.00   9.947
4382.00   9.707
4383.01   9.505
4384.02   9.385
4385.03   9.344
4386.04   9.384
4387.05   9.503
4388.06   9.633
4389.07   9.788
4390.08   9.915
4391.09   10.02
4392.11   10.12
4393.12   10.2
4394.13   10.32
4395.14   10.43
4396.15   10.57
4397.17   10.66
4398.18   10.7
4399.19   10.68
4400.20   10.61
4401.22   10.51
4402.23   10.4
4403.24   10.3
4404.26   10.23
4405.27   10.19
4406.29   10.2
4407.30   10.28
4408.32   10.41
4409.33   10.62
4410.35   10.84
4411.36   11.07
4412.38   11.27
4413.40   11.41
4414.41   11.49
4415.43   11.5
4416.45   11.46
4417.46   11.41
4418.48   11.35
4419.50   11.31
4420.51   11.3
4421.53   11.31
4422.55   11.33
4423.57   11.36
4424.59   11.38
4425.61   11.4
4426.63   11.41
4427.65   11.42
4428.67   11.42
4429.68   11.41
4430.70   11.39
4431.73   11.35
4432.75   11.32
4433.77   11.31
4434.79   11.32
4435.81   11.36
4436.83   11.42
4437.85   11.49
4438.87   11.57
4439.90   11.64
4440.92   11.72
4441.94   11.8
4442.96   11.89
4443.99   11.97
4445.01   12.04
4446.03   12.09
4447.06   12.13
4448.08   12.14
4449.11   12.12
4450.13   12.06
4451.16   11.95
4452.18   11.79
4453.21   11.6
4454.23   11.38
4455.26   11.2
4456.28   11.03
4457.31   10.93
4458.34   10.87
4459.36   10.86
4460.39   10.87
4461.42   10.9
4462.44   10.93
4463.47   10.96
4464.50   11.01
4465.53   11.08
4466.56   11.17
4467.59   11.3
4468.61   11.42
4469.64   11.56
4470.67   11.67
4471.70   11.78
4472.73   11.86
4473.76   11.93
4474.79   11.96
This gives -4.45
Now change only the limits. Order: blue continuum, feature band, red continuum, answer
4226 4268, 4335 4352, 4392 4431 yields 0.7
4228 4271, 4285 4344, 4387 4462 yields 5.7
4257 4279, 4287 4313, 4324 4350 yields 4.7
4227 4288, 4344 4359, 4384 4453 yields 0.1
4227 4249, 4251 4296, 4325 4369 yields 2.8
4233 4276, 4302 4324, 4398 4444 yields 2.3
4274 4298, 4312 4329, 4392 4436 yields -1.3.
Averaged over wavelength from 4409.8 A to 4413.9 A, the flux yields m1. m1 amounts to 11.1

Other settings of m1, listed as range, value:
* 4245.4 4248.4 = 10.1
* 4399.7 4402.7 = 10.5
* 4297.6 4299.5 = 7.91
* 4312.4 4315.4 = 9.92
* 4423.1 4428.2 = 11.4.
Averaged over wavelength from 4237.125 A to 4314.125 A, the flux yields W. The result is 9.41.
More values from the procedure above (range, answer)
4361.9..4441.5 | 10.8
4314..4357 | 10.5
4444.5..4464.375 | 11.5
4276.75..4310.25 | 8.7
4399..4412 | 10.5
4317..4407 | 10.5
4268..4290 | 9.71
